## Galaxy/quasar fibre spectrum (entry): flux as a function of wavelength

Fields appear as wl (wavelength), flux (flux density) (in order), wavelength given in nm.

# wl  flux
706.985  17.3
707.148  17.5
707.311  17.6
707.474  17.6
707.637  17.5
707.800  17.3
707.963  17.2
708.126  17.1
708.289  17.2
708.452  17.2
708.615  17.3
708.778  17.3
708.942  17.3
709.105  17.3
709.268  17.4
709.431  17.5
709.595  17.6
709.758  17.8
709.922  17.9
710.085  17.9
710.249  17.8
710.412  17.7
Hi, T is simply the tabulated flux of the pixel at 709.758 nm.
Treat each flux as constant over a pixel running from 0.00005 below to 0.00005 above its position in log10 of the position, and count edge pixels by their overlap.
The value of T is 17.8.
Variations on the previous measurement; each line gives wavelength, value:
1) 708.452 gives 17.2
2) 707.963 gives 17.2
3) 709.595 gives 17.6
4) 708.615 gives 17.3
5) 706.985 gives 17.3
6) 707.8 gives 17.3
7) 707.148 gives 17.5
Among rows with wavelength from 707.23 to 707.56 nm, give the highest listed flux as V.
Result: 17.6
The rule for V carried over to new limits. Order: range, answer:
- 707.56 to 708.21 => 17.5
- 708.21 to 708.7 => 17.3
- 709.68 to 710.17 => 17.9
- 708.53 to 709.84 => 17.8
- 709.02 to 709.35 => 17.4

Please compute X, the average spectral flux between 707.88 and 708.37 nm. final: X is 17.2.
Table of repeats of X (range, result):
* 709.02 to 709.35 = 17.4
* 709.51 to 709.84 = 17.7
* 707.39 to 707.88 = 17.5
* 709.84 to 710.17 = 17.9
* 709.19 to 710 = 17.6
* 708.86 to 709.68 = 17.4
